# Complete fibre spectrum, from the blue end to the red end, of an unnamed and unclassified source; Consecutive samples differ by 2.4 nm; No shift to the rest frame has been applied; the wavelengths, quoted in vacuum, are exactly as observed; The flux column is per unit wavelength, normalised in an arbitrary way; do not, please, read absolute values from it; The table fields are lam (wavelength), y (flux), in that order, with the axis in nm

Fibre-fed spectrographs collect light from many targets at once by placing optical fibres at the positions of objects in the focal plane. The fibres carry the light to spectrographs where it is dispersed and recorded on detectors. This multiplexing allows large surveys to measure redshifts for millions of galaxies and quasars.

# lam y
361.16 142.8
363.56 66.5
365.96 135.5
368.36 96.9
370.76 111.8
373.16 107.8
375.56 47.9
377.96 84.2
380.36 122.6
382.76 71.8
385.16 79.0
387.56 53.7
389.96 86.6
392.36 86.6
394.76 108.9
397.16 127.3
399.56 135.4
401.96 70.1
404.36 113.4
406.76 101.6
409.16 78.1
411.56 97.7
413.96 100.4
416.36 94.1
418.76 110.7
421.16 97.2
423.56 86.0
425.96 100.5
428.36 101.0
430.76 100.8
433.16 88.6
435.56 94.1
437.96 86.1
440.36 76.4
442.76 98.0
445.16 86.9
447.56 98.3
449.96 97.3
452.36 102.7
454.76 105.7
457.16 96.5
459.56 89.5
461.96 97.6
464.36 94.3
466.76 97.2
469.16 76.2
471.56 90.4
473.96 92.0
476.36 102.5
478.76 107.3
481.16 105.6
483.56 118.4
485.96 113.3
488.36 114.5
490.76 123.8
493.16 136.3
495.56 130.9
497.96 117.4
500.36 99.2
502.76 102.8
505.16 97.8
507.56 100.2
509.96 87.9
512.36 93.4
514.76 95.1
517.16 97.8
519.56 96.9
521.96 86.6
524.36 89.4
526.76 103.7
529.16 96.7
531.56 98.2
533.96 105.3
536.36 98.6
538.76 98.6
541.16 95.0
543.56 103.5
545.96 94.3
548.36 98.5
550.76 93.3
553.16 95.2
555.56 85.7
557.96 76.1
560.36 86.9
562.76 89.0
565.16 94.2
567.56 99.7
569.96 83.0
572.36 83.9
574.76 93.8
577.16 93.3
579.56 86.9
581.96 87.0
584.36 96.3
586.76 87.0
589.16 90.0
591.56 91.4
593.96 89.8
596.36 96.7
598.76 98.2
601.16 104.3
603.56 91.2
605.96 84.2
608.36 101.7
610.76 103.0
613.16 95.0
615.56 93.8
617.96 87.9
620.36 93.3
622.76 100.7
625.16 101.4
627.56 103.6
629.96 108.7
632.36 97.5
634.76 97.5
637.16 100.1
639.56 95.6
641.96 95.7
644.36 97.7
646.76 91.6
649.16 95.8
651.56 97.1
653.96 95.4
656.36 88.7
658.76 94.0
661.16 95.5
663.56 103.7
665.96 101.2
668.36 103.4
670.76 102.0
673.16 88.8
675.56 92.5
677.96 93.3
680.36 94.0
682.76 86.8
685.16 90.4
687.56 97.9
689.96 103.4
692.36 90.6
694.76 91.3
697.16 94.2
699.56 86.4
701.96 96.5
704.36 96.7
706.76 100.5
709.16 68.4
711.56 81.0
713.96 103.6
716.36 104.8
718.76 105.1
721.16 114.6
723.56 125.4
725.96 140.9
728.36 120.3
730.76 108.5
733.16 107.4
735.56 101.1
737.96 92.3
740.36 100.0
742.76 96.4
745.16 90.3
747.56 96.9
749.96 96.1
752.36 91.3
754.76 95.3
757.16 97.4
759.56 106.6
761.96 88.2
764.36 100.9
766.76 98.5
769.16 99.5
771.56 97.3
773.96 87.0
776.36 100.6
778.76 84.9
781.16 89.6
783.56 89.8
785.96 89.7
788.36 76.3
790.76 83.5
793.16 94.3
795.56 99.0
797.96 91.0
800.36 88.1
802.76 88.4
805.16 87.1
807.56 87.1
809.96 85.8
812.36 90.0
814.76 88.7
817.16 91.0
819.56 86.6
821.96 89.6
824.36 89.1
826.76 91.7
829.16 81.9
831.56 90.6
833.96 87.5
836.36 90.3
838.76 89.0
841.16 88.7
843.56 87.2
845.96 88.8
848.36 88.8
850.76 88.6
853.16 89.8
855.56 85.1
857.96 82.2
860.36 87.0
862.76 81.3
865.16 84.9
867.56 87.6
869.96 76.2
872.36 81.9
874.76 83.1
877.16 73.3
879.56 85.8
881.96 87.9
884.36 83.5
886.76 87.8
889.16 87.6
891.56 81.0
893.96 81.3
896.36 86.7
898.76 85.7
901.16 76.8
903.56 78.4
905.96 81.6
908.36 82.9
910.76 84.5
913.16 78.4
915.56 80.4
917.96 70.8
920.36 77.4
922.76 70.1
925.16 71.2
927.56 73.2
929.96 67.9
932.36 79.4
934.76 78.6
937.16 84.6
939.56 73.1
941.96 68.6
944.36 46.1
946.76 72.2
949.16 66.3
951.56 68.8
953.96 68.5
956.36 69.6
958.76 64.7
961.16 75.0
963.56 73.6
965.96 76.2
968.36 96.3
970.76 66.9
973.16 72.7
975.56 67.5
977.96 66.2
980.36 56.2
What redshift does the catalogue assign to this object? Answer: 1.589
